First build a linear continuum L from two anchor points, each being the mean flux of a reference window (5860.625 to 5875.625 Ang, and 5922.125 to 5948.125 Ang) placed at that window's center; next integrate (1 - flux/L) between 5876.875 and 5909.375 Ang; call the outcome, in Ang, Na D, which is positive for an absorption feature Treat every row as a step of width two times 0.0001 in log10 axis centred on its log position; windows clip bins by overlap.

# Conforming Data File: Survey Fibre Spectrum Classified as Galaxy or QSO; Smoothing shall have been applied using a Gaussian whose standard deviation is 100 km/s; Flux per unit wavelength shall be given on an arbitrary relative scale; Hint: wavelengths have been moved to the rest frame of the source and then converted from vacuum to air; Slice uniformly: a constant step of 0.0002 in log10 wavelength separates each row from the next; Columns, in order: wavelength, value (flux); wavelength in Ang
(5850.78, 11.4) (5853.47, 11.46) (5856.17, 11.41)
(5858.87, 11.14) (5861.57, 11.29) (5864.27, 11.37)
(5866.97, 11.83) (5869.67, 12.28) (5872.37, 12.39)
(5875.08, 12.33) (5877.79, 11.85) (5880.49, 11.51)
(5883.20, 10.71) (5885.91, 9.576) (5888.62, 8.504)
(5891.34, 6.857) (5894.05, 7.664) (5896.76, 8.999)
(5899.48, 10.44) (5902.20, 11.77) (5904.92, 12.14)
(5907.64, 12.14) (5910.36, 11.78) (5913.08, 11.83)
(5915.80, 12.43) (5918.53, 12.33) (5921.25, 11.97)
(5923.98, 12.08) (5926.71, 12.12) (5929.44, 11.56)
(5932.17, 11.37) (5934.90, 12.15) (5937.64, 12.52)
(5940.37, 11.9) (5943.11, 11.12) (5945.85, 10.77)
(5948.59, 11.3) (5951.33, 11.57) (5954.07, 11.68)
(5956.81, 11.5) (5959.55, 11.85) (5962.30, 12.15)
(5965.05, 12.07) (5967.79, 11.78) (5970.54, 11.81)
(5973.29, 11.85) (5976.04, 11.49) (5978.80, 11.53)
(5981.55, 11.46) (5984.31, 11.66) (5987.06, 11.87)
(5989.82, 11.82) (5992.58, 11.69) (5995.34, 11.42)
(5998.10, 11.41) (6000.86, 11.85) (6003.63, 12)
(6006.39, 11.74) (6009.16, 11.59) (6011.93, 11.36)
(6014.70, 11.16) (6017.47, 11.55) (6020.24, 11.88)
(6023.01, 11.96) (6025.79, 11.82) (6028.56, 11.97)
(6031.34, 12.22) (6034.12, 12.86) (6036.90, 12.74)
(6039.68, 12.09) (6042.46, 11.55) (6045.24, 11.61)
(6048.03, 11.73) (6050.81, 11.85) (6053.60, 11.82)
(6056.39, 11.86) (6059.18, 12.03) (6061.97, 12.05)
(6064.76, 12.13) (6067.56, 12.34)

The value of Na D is 4.56 Ang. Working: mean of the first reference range 11.9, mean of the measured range 10.2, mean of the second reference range 11.7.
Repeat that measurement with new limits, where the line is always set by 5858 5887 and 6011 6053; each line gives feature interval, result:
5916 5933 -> -0.5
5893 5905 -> 1.6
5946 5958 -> 0.3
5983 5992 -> 0.0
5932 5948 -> 0.0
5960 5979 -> -0.1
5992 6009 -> 0.2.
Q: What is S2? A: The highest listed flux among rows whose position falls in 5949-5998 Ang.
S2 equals 12.15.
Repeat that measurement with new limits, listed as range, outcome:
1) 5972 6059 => 12.86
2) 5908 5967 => 12.52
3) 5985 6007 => 12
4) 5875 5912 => 12.33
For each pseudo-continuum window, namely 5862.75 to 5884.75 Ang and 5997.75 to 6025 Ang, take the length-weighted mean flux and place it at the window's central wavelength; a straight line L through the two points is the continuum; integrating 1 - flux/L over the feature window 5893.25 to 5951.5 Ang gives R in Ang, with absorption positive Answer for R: 1.2 Ang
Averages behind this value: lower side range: 11.8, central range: 11.5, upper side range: 11.7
